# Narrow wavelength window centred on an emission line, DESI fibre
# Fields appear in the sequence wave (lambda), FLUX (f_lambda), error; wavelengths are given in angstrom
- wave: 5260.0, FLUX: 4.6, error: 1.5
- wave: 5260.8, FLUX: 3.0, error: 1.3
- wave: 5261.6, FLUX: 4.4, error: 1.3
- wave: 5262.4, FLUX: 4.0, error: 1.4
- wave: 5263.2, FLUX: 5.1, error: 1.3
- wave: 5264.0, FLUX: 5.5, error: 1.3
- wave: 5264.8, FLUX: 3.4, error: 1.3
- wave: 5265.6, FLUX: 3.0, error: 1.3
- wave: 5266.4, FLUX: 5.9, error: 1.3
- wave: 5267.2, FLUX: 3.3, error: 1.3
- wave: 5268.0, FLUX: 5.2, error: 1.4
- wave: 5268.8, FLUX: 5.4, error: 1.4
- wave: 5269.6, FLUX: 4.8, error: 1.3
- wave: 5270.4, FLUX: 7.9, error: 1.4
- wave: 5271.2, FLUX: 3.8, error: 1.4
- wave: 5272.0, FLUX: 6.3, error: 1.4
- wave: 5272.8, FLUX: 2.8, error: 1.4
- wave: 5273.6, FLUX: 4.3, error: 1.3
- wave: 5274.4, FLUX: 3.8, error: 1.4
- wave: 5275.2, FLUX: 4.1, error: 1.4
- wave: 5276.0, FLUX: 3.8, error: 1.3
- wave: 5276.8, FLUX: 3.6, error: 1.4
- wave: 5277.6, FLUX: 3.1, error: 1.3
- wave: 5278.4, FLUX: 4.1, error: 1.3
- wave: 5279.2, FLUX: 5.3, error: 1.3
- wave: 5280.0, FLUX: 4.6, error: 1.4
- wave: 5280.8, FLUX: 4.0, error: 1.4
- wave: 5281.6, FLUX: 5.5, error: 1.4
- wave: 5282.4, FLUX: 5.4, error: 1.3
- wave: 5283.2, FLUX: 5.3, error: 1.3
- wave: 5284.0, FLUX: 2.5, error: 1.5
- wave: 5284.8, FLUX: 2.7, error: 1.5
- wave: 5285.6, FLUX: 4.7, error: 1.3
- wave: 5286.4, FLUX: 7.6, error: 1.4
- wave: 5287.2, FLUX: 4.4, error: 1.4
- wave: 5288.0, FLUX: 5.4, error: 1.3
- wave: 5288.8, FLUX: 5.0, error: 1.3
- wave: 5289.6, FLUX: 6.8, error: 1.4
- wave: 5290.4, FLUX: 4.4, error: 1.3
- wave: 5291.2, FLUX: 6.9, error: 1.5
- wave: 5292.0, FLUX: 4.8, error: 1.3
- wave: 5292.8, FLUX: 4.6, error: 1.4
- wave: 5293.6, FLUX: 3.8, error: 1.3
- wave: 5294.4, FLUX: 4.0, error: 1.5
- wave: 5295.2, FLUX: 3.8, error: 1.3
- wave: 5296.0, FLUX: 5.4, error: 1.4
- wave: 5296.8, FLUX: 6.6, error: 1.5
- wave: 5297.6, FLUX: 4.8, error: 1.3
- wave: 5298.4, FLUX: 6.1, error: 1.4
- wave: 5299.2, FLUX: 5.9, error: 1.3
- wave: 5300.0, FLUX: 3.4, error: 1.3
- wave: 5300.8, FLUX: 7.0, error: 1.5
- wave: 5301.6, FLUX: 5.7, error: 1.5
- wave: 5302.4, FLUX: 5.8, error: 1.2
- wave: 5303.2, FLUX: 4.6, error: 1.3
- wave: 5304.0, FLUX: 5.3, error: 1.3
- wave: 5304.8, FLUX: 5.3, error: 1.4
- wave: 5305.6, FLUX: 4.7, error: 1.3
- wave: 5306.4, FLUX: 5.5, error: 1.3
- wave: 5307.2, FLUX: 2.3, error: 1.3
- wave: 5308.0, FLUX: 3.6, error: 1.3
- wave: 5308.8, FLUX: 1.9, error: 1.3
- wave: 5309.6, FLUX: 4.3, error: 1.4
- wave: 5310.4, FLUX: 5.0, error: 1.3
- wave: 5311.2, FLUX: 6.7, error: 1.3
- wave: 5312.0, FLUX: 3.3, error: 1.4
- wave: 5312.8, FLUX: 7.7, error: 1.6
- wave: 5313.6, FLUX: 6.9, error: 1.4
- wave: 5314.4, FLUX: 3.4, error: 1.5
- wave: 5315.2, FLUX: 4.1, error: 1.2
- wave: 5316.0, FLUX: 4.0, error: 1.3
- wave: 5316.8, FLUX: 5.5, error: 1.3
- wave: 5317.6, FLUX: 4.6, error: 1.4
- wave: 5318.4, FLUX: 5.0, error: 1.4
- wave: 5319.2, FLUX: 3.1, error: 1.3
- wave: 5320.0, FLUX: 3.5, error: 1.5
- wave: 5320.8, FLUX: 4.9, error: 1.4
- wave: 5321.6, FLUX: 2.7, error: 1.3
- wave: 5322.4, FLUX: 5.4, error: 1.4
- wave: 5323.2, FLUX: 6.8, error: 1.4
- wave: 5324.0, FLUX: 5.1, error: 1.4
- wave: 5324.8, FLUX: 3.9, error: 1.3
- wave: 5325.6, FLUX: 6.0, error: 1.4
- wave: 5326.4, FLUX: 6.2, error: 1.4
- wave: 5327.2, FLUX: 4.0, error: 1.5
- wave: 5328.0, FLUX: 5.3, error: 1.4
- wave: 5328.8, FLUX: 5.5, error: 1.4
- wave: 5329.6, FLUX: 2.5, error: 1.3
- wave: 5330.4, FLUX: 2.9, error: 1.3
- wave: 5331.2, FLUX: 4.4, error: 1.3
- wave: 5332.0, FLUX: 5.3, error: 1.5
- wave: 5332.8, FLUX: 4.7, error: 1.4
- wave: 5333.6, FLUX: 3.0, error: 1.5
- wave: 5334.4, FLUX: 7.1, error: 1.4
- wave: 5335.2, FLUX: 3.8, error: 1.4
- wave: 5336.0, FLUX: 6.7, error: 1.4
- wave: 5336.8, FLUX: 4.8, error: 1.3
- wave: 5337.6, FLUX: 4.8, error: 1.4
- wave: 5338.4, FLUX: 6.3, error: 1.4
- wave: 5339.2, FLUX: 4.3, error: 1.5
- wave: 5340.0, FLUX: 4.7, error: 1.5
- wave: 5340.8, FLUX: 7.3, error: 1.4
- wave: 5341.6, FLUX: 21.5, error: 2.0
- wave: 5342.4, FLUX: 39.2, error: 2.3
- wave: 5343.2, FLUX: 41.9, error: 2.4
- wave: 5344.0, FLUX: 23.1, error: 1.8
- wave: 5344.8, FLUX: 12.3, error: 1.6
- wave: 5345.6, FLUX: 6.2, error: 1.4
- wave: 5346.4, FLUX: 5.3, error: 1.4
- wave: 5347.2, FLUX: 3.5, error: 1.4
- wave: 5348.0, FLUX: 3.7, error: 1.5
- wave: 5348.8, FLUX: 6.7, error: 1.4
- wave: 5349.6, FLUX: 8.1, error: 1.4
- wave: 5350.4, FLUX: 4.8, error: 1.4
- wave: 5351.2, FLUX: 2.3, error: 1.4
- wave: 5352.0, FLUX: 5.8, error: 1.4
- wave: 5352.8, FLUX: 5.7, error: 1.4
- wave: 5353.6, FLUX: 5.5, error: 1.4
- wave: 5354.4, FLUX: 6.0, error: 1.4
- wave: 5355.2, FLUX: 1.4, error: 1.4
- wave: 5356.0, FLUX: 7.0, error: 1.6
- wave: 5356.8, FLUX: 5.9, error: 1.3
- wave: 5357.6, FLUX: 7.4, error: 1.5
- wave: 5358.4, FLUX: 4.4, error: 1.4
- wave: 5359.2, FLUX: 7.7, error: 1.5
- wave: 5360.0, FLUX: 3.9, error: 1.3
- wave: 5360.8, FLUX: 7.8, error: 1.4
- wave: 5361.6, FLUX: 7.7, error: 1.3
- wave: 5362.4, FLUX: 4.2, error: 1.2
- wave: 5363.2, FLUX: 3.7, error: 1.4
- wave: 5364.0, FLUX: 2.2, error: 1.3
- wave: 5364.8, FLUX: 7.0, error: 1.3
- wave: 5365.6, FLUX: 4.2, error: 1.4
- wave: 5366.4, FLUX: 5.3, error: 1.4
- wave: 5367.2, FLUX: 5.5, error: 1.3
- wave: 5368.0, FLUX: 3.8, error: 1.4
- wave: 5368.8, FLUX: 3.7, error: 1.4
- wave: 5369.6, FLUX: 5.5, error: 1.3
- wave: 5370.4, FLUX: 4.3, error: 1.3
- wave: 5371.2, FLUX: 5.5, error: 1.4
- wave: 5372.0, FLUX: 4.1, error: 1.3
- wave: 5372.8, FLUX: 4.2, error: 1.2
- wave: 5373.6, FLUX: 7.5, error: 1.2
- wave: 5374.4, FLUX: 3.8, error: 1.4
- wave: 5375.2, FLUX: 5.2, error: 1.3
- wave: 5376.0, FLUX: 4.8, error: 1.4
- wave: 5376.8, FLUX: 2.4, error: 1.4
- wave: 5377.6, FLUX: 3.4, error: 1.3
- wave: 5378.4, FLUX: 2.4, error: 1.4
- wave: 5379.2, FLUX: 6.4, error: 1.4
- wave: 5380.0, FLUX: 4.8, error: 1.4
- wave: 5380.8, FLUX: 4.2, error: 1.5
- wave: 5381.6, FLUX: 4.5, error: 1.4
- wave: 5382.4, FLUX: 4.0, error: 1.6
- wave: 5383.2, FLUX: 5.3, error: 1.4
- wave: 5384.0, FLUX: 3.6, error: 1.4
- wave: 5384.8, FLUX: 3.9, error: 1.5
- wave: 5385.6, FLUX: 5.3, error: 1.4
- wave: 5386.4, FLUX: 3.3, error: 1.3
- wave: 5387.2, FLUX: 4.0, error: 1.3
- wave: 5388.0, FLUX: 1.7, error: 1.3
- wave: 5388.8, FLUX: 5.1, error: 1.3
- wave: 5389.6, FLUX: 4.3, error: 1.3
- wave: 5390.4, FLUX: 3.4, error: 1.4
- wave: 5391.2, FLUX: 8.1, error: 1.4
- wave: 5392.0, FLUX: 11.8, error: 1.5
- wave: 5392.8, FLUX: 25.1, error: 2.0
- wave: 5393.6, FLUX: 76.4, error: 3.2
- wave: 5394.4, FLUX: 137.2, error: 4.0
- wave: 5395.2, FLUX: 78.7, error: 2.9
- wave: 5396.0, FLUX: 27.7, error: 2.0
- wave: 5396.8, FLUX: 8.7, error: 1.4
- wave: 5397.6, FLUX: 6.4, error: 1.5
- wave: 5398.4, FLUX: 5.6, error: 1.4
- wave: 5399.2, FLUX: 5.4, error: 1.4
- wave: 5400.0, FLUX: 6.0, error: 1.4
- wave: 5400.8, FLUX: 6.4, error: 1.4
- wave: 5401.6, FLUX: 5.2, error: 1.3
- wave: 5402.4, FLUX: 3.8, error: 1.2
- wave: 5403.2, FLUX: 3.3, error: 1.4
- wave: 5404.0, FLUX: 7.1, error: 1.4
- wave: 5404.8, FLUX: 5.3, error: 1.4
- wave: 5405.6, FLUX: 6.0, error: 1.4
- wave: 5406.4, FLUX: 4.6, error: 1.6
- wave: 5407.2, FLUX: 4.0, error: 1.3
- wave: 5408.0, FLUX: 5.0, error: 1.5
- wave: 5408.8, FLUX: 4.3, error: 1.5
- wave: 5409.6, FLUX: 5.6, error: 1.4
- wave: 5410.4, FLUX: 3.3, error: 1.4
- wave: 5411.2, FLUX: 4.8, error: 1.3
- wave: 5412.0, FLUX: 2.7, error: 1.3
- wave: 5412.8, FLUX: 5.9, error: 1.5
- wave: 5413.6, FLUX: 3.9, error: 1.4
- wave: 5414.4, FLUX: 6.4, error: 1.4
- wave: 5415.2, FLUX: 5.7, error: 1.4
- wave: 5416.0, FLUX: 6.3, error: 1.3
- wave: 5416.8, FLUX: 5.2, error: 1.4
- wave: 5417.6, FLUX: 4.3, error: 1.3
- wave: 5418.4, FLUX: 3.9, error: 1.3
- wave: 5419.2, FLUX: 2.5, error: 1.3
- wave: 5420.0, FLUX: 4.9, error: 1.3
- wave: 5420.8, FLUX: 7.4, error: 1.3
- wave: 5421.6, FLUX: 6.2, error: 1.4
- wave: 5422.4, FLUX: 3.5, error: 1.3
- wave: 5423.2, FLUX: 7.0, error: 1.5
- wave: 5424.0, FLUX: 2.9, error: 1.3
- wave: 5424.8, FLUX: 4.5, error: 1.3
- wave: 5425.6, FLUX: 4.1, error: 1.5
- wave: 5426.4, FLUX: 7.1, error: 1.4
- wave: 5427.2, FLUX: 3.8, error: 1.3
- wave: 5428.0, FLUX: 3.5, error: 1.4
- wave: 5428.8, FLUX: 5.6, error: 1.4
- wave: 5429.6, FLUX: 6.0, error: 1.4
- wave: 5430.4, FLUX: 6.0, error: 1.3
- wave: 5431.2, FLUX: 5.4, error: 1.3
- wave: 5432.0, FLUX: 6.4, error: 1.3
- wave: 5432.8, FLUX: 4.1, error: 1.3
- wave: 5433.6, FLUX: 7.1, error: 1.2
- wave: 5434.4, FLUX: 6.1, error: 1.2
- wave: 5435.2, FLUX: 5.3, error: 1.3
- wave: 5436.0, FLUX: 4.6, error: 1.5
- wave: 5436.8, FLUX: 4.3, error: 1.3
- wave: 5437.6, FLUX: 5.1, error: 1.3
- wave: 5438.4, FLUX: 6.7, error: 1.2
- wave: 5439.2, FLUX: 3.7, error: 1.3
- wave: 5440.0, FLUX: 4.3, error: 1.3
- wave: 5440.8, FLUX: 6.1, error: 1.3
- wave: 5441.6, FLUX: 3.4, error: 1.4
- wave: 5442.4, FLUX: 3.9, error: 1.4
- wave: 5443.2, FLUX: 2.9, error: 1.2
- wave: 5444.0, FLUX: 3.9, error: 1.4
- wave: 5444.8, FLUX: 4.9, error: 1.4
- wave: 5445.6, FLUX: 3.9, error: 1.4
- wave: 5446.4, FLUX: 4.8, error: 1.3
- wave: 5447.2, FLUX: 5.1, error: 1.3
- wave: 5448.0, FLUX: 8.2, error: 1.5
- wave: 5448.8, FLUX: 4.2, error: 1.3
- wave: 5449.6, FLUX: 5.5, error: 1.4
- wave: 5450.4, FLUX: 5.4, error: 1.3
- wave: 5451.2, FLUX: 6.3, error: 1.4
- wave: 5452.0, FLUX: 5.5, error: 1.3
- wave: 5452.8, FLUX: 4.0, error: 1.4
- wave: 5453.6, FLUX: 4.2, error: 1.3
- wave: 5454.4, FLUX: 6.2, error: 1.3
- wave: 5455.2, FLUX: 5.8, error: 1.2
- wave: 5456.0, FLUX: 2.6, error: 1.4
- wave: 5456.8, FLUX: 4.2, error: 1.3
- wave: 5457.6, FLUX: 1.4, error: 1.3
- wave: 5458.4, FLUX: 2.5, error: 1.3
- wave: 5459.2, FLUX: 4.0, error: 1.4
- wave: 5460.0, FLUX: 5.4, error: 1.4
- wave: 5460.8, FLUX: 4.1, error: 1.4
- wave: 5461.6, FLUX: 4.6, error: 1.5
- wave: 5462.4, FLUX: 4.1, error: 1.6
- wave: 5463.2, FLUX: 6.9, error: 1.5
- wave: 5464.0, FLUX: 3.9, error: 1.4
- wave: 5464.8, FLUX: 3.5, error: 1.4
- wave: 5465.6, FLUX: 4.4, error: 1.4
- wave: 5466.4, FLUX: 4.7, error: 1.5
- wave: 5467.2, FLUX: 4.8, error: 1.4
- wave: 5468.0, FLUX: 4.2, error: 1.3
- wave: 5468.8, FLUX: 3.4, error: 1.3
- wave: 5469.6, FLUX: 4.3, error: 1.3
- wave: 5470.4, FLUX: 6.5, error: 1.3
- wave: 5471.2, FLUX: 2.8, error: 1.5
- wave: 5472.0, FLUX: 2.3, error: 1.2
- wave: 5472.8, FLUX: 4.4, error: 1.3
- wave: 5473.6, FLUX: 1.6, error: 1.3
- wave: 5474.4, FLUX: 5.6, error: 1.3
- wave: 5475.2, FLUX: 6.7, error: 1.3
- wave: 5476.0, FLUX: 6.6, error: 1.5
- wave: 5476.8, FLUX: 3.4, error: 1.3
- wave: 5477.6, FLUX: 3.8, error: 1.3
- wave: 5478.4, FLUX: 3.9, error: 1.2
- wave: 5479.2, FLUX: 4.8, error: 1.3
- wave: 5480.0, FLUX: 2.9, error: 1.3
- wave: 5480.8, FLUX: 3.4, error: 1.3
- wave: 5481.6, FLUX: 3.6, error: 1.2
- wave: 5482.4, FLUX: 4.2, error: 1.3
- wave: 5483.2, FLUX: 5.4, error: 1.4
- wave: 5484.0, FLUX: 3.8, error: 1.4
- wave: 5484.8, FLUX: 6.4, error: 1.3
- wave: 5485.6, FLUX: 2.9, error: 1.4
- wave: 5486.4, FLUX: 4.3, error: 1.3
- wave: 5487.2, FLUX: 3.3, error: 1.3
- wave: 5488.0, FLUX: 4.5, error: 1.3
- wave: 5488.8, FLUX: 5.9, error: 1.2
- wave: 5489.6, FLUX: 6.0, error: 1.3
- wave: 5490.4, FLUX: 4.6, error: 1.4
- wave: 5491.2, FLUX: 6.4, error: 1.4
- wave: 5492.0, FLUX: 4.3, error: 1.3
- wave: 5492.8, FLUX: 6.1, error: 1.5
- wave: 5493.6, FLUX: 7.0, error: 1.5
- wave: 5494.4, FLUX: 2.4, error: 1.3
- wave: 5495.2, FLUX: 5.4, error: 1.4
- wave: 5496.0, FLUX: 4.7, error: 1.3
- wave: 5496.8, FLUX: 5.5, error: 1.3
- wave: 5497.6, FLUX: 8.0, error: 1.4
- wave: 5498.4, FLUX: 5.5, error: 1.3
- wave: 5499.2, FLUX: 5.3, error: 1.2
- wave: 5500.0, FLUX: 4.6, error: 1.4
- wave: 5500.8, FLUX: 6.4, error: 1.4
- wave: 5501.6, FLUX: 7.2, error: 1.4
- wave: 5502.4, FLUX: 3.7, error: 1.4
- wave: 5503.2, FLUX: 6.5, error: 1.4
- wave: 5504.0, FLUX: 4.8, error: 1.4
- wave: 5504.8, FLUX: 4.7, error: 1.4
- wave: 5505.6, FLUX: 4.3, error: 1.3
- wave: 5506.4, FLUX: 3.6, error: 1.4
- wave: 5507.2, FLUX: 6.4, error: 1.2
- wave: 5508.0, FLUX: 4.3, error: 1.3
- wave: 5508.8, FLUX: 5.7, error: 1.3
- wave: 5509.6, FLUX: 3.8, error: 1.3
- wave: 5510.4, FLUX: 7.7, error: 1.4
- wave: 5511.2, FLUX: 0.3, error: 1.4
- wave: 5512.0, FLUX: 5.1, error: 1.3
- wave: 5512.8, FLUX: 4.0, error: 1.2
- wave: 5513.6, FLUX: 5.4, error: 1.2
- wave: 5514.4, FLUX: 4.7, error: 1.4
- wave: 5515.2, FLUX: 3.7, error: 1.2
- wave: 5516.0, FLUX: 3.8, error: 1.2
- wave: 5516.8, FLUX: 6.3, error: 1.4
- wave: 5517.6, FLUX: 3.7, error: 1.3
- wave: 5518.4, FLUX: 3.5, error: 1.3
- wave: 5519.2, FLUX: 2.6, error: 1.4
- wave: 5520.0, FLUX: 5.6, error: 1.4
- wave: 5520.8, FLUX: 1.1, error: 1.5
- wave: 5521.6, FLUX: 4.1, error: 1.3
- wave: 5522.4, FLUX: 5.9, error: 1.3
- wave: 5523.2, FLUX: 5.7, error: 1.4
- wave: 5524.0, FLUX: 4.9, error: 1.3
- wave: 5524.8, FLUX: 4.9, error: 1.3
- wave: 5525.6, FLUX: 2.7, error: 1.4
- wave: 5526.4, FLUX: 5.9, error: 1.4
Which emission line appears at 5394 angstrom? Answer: [O III]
